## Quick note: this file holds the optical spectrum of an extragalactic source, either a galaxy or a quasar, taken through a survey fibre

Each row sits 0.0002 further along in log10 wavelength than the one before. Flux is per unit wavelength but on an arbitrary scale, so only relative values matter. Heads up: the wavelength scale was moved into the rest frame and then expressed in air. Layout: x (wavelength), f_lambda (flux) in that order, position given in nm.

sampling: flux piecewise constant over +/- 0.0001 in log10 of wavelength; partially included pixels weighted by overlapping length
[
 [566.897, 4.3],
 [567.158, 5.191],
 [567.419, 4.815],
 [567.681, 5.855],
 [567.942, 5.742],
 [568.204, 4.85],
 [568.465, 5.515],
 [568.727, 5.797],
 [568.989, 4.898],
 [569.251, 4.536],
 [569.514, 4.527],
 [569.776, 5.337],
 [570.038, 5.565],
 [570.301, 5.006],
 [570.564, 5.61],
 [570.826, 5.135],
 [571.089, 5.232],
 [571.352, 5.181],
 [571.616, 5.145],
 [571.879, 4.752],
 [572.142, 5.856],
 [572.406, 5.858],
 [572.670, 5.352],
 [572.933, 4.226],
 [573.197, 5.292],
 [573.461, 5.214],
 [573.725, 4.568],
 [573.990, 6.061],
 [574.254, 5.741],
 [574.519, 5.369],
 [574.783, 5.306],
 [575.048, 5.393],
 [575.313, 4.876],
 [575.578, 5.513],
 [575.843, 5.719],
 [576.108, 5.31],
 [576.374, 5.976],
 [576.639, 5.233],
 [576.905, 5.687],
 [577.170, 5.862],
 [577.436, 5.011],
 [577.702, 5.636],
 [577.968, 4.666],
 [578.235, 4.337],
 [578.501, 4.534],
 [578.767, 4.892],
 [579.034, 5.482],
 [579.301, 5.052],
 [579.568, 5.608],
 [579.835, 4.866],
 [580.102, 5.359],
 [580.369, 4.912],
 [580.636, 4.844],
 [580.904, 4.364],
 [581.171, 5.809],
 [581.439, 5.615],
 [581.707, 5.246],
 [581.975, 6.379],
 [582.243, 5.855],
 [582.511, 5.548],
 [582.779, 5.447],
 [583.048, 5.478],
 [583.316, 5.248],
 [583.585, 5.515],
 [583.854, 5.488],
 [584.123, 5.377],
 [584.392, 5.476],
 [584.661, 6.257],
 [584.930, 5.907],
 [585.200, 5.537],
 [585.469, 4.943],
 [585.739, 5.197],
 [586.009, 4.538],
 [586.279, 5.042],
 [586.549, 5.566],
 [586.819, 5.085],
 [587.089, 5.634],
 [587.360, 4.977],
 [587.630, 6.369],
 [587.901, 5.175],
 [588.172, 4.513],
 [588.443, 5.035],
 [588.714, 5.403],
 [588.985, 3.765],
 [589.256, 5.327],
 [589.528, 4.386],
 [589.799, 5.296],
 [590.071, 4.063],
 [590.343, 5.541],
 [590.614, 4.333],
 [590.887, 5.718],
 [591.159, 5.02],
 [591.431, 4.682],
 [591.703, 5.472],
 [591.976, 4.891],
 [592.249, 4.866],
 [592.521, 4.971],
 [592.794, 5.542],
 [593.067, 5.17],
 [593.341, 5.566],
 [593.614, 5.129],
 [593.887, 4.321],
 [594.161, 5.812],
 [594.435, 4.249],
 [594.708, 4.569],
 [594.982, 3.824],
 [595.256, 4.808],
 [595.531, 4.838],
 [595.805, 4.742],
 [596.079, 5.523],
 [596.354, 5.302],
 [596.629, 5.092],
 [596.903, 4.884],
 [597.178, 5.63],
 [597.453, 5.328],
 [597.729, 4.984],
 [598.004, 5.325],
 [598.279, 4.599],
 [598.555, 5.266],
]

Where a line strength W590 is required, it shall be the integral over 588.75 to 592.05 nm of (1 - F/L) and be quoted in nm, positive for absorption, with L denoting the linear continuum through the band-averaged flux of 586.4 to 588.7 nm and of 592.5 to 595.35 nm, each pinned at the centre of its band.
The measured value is 0.15 nm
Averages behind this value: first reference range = 5.3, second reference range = 4.9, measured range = 4.89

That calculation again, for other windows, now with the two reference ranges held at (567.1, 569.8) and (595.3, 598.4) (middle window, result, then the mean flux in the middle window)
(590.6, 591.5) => 0.01 nm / 5.04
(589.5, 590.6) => 0.07 nm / 4.81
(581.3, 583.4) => -0.19 nm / 5.61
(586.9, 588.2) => -0.07 nm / 5.39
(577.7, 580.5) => 0.08 nm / 5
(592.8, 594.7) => 0.03 nm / 5.04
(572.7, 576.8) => -0.13 nm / 5.32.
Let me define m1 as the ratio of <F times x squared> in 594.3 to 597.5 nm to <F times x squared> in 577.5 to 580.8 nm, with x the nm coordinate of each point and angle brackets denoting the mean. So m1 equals 1.03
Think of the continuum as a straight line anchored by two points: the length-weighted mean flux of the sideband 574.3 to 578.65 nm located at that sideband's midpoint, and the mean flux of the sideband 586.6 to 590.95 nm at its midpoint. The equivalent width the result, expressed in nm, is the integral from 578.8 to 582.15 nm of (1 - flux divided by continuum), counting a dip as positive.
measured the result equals -0.06 nm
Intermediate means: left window 5.28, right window 5.04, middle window 5.29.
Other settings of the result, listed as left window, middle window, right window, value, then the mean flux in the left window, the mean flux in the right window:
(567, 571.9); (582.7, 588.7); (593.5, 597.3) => -0.41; 5.2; 4.91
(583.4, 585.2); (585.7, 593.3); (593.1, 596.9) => 0.32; 5.65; 4.91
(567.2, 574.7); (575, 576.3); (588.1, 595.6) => -0.05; 5.25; 4.9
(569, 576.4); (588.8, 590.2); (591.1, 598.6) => 0.13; 5.26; 5.01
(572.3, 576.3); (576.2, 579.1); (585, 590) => 0.03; 5.33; 5.1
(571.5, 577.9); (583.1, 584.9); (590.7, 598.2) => -0.13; 5.37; 5.04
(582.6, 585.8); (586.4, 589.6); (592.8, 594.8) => 0.12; 5.5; 5.02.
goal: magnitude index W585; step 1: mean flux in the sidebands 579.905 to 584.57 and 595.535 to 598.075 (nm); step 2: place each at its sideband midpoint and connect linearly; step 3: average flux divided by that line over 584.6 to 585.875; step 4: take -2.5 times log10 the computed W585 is -0.032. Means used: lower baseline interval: 5.41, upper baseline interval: 5.18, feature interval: 5.53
